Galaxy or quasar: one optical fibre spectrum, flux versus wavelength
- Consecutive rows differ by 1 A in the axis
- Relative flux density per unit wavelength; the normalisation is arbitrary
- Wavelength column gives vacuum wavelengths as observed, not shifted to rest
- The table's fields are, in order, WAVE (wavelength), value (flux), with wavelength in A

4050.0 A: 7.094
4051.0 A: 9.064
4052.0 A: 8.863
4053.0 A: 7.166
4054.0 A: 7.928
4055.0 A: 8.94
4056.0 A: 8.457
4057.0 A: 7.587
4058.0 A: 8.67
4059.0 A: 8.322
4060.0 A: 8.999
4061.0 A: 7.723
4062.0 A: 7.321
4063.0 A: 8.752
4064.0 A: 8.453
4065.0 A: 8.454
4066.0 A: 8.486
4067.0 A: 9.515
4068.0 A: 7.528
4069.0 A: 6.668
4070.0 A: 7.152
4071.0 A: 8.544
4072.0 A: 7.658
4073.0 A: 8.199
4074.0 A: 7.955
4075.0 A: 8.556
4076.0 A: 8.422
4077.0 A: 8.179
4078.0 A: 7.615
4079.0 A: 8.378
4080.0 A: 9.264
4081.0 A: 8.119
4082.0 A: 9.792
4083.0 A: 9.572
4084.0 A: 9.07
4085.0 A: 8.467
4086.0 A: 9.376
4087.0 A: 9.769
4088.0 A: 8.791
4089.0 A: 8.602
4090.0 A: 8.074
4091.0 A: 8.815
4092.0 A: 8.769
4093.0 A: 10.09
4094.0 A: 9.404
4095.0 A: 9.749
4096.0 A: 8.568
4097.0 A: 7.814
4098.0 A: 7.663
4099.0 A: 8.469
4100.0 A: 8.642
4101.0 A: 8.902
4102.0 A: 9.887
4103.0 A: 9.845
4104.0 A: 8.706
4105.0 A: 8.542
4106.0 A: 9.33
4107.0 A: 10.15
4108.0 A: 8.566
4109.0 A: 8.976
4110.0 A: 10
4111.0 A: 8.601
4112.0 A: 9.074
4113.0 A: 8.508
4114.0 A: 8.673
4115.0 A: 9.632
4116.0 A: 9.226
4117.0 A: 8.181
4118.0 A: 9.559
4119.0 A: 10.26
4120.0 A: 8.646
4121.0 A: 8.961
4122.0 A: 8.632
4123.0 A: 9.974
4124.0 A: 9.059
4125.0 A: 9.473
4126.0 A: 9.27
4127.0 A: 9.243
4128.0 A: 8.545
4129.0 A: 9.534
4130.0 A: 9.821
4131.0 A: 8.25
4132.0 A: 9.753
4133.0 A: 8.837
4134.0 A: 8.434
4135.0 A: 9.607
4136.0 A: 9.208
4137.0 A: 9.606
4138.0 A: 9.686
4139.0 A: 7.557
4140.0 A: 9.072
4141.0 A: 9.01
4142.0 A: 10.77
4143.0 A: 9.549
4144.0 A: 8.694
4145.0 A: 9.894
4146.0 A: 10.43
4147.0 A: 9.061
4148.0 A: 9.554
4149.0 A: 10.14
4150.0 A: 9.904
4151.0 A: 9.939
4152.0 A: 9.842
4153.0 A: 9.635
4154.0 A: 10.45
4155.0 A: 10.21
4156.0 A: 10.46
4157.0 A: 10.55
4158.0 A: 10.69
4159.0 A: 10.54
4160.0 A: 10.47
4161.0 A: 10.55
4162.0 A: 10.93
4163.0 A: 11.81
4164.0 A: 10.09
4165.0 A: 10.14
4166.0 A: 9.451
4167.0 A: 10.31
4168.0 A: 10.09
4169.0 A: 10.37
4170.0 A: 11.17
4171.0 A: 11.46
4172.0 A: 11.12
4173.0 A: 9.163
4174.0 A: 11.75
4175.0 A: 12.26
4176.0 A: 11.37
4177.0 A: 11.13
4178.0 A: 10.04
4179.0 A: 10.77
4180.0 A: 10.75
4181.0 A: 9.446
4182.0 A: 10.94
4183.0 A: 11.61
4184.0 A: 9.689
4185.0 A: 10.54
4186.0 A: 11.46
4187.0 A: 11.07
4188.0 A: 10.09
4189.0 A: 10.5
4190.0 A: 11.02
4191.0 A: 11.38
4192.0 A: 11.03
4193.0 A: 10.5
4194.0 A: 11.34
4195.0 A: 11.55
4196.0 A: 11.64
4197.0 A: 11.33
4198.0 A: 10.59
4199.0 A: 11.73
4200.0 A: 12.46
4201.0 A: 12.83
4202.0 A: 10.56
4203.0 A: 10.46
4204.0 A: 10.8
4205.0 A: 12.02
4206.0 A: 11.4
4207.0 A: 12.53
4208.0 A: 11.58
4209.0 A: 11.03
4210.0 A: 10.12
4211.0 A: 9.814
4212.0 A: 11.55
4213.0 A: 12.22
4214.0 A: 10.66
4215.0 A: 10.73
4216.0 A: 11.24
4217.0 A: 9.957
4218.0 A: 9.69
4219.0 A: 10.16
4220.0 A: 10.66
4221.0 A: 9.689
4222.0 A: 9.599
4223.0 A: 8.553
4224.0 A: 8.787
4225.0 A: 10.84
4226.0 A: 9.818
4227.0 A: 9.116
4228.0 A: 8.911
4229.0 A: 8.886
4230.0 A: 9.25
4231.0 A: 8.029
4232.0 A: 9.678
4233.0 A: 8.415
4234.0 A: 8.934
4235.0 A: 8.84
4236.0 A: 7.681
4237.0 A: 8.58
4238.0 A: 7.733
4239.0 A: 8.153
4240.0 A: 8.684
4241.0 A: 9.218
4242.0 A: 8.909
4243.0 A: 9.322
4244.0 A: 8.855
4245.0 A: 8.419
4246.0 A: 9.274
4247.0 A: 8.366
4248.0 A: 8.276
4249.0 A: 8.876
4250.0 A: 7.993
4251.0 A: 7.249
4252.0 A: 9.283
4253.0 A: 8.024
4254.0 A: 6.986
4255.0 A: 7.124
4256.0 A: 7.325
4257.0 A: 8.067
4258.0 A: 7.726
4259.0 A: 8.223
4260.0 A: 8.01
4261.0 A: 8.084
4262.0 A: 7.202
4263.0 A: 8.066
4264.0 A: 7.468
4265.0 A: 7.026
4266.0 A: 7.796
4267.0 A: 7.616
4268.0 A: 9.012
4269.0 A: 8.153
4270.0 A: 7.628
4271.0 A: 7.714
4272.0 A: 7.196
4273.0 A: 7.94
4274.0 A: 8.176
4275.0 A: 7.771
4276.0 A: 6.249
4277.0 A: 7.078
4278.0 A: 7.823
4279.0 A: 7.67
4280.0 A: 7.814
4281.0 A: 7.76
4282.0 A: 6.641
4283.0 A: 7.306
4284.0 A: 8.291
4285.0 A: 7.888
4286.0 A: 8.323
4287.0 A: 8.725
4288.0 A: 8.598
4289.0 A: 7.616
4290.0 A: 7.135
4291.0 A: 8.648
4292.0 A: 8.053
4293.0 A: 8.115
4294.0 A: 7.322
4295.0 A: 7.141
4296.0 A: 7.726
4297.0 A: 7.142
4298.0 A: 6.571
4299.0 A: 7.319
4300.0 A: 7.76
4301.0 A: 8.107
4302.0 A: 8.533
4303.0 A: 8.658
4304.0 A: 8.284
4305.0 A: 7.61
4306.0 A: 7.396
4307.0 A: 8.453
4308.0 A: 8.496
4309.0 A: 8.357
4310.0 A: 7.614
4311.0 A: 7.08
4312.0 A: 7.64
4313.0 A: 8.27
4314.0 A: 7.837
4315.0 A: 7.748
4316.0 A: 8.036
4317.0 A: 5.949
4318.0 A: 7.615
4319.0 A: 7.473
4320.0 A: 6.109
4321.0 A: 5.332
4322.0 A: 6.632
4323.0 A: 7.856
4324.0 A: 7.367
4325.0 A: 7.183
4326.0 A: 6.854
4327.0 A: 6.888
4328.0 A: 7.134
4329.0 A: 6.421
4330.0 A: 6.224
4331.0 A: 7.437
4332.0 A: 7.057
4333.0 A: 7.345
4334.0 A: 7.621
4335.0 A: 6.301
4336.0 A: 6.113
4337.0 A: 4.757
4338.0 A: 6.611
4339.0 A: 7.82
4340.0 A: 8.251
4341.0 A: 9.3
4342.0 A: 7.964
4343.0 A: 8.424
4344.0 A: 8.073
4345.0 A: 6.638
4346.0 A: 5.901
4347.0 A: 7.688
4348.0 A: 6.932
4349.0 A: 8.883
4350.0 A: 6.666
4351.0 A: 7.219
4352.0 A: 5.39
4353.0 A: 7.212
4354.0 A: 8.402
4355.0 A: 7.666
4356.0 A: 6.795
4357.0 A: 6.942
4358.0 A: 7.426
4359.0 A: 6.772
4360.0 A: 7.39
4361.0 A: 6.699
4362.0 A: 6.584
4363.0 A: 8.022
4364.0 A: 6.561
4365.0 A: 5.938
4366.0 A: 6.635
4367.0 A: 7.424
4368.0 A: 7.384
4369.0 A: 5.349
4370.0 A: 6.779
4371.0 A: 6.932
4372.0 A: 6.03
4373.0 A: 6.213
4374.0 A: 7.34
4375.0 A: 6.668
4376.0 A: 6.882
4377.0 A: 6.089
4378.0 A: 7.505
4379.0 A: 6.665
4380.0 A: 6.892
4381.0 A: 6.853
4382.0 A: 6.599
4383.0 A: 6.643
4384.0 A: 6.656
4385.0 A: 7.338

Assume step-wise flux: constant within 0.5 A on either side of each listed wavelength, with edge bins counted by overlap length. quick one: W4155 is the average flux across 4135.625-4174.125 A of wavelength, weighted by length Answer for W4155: 10.1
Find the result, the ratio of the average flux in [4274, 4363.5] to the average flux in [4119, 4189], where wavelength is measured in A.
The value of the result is 0.7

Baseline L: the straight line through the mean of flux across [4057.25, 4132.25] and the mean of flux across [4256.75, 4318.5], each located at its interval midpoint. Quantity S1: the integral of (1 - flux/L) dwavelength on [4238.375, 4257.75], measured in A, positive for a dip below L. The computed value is -0.9 A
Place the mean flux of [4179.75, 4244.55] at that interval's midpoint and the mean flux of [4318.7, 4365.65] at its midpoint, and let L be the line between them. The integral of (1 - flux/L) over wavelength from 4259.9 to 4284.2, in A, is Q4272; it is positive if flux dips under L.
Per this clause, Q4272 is 3.1 A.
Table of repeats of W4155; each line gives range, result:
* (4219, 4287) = 8.29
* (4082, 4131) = 9.07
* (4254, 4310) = 7.77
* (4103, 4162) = 9.46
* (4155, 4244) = 10.4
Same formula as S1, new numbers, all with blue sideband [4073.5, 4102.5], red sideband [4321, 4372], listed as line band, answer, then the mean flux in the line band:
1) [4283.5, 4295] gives -0.9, 8.02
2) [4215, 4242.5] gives -4.8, 9.21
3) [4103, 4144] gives -3.0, 9.16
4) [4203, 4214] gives -4.5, 11.2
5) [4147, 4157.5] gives -2.1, 10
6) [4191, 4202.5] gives -4.8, 11.4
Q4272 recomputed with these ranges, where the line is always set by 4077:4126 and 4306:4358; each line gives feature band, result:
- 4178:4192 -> -3.9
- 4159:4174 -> -3.6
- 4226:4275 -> -2.3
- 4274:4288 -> -0.1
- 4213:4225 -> -2.9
